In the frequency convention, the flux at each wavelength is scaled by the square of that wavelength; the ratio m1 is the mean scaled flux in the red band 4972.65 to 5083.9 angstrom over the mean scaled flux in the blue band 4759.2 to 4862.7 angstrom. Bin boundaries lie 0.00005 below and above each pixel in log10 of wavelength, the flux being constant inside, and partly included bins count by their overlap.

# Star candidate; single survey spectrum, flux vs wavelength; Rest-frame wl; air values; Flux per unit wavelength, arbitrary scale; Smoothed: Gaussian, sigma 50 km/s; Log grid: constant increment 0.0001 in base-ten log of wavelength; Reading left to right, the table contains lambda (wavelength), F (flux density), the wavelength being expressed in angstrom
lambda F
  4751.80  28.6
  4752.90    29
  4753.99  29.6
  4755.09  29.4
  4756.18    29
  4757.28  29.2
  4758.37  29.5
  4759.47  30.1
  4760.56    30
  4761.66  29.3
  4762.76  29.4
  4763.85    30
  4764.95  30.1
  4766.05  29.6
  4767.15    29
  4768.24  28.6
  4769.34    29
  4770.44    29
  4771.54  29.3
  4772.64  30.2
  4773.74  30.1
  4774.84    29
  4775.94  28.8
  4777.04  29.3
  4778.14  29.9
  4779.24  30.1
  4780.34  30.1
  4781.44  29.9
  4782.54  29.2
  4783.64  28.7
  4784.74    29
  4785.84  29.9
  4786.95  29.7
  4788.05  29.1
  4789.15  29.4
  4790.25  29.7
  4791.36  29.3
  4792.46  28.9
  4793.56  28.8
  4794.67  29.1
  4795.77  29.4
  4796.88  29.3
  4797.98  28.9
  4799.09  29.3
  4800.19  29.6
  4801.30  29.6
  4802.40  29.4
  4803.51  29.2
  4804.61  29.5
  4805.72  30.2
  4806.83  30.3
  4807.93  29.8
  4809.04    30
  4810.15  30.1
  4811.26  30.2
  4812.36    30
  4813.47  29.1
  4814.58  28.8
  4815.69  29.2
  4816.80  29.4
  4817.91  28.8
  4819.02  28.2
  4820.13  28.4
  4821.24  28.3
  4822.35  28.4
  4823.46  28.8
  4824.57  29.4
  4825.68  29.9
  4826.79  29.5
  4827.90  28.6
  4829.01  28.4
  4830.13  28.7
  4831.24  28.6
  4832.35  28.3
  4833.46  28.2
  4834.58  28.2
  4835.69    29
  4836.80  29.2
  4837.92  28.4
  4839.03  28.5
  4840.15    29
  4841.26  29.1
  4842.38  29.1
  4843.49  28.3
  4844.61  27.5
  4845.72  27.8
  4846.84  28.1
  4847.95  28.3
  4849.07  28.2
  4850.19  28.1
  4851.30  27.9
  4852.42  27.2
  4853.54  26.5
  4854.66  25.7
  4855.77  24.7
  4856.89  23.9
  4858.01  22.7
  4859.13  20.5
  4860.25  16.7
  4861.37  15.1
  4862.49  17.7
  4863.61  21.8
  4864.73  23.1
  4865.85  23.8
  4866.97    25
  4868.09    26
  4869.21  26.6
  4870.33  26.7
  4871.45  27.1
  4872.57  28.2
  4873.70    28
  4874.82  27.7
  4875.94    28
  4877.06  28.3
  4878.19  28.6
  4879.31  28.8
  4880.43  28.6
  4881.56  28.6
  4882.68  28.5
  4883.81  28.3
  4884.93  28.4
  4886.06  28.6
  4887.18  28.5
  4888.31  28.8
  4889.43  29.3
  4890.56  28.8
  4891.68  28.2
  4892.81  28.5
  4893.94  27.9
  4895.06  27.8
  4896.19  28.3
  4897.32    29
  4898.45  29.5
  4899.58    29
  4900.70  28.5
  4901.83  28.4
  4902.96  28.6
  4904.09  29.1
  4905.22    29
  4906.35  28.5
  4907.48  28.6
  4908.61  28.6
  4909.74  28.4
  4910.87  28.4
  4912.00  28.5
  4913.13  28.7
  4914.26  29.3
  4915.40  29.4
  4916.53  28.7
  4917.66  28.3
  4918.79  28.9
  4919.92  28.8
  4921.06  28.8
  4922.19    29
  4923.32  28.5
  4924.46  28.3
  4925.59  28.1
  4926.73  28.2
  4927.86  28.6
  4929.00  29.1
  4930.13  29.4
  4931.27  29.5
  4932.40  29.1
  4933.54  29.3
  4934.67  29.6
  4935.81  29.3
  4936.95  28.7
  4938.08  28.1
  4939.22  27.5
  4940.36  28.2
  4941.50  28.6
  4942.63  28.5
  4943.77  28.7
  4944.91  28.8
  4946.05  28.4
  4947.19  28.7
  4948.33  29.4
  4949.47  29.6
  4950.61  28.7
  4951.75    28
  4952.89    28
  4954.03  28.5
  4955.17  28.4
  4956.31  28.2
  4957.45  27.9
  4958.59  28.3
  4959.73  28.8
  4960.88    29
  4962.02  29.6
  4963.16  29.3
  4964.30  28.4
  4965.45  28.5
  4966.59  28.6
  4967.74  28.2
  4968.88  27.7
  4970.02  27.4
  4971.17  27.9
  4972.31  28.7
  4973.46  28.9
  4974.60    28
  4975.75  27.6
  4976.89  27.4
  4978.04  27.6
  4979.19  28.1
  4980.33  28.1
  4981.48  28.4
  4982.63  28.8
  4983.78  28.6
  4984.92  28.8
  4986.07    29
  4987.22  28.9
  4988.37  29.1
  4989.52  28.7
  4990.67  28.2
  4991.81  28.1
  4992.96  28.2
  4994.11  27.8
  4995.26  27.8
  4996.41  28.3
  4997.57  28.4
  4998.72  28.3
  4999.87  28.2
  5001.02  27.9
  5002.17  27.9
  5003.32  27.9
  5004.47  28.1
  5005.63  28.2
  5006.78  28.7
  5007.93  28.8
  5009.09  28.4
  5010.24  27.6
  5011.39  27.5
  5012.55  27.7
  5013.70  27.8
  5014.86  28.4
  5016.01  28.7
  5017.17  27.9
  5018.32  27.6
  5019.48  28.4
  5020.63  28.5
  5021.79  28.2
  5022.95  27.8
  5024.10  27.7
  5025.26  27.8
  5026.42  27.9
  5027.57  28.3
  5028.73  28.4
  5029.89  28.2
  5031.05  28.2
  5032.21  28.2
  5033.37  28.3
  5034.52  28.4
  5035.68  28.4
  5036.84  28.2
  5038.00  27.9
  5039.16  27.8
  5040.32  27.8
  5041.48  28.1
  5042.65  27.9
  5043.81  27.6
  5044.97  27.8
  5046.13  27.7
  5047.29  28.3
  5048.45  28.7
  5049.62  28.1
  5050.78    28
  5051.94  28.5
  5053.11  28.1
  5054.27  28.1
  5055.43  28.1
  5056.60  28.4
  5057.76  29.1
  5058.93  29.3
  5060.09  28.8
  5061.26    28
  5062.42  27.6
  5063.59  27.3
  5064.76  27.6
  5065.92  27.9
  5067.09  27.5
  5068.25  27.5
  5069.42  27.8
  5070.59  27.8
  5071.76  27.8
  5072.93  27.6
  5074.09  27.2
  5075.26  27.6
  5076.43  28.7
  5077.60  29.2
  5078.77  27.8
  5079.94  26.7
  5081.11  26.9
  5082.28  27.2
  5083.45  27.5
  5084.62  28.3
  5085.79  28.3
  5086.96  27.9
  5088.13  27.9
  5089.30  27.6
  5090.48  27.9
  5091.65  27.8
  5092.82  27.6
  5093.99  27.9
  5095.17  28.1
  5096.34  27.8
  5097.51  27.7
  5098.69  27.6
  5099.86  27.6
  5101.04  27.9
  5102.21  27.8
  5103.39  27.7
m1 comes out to 1.1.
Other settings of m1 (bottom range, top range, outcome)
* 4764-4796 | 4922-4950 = 1.04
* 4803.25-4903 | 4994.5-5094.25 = 1.09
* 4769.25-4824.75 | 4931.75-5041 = 1.04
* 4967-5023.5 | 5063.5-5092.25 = 1.02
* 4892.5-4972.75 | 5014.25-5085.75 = 1.03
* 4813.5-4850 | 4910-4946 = 1.04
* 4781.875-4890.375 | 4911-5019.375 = 1.08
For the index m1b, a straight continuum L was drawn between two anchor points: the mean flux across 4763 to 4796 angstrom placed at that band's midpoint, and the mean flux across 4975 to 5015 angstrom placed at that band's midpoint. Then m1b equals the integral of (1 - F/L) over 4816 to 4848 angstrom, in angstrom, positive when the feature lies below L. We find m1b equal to 0.5 angstrom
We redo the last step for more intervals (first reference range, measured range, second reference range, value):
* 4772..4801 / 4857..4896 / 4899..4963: 3.8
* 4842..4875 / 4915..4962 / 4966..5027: -3.1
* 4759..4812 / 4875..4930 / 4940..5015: 0.4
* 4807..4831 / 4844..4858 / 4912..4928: 1.1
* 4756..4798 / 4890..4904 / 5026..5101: 0.1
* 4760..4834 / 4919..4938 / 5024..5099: -0.2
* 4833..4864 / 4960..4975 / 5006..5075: -0.7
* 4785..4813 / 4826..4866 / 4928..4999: 4.1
